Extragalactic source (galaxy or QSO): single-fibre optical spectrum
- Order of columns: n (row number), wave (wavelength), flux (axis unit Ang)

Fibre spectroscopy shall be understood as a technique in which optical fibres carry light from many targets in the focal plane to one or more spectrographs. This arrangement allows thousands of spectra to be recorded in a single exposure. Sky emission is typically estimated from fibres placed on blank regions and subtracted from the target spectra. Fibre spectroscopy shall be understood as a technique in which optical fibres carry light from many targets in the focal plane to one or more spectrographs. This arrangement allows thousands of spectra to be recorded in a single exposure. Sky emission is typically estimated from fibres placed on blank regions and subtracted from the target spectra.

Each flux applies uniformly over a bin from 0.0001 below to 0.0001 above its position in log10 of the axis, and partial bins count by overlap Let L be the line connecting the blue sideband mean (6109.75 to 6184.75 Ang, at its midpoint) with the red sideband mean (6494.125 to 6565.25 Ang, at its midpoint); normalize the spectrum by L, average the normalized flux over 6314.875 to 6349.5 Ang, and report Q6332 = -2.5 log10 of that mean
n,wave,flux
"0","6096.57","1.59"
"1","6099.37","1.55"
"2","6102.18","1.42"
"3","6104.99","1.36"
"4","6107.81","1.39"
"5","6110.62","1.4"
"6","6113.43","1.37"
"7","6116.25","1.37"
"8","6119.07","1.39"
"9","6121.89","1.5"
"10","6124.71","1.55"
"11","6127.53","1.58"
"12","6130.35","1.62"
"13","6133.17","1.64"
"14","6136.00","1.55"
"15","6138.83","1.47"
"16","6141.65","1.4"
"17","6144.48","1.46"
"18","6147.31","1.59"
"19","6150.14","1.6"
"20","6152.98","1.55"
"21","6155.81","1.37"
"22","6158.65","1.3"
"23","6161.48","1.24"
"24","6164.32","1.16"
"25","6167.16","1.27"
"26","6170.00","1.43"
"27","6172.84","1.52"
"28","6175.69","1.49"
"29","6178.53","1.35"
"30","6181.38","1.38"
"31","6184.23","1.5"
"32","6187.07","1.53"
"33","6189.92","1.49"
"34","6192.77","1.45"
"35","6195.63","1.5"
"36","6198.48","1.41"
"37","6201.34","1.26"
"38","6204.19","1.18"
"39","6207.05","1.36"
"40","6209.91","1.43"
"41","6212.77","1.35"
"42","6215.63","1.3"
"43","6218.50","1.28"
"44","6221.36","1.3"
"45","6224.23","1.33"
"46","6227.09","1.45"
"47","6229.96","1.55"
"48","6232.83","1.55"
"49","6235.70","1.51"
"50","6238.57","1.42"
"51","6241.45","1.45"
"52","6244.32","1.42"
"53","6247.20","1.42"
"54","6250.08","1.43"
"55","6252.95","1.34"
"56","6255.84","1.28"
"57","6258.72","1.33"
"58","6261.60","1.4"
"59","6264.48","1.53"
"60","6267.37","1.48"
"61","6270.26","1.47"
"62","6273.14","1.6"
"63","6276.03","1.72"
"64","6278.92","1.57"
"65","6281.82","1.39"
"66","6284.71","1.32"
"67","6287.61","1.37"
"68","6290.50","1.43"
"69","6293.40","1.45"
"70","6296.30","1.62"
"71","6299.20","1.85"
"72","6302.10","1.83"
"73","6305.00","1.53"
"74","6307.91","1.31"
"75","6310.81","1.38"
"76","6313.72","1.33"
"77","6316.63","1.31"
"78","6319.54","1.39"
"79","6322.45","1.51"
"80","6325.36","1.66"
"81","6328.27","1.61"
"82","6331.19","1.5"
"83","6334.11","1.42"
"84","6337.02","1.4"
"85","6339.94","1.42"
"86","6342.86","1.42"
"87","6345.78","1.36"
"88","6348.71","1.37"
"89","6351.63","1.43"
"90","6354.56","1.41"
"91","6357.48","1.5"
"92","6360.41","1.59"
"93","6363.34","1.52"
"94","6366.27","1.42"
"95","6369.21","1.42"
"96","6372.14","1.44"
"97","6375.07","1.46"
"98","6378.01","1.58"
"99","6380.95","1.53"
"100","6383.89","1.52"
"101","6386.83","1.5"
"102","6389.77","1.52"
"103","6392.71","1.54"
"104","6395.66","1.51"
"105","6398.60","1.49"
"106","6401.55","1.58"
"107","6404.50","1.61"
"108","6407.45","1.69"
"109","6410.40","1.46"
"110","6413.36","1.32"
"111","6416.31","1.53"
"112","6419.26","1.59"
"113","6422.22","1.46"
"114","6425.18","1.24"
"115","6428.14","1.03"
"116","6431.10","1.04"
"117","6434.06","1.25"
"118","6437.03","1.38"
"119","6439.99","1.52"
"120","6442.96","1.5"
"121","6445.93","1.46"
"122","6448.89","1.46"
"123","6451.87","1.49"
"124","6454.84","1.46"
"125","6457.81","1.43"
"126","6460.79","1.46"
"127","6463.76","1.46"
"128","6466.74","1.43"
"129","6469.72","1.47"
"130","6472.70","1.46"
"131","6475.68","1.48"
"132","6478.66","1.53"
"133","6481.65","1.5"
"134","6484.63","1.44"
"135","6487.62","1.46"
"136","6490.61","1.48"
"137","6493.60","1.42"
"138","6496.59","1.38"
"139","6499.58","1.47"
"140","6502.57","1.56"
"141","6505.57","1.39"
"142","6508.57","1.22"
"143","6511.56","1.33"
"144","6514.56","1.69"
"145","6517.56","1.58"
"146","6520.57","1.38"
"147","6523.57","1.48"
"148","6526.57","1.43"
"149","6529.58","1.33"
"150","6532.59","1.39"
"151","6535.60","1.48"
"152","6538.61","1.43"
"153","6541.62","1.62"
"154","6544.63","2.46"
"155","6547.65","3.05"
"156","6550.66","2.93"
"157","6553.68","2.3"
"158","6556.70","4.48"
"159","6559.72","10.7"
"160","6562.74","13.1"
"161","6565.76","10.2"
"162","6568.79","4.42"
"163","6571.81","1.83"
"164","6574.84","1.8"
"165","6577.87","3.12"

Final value 0.40 mag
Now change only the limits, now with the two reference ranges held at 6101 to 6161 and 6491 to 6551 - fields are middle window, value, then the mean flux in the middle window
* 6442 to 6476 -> 0.10 mag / 1.46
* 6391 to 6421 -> 0.03 mag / 1.53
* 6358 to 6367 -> 0.03 mag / 1.52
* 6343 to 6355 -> 0.12 mag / 1.39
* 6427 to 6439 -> 0.31 mag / 1.19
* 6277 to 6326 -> 0.04 mag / 1.48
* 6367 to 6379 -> 0.07 mag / 1.47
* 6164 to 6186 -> 0.06 mag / 1.4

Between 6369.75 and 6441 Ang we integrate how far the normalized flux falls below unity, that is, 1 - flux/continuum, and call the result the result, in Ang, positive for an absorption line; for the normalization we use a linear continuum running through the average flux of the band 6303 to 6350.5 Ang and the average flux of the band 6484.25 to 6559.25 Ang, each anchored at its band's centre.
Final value 7.5 Ang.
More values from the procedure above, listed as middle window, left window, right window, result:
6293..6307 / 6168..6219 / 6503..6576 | 2.0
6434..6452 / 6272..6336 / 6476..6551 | 1.3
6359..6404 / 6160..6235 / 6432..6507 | -2.5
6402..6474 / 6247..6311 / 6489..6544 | 2.1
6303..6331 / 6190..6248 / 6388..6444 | -0.8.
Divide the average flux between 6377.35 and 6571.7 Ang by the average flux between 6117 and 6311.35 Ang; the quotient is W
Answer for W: 1.44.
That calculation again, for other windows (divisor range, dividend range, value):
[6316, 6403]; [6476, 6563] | 1.55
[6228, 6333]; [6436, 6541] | 0.98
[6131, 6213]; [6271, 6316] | 1.06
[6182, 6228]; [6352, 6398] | 1.08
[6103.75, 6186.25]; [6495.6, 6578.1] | 2.08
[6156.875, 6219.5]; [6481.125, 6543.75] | 1.06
